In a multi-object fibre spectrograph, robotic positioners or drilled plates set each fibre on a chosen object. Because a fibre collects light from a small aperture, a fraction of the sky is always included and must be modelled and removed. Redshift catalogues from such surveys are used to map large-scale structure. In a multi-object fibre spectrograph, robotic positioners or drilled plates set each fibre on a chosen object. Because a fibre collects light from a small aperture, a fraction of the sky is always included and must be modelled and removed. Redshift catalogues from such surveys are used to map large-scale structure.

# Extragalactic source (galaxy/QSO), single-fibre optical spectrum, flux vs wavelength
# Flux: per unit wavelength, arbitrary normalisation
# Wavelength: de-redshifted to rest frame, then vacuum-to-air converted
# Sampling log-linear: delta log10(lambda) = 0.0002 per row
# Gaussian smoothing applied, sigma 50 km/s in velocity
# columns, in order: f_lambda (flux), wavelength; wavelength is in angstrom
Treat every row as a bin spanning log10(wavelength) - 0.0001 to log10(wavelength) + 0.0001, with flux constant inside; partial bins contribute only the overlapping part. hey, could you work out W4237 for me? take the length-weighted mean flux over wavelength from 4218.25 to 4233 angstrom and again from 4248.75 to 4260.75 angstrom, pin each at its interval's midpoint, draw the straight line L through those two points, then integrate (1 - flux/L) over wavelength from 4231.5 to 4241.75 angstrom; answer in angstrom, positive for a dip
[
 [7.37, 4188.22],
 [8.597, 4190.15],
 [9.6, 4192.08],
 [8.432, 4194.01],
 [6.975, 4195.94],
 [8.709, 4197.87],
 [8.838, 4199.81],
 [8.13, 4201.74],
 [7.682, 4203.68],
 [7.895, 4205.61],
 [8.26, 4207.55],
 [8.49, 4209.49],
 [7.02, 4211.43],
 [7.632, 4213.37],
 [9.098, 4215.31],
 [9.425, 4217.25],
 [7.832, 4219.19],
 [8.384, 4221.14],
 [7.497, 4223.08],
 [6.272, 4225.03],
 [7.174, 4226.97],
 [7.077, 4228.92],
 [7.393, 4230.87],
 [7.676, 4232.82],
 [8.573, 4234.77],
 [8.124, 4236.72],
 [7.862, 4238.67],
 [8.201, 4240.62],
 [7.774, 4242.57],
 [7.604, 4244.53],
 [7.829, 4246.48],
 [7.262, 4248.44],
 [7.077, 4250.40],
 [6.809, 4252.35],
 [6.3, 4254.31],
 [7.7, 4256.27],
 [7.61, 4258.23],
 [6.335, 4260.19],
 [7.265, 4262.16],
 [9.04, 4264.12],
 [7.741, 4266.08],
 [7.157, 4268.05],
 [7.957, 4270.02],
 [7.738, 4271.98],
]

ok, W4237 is -1.14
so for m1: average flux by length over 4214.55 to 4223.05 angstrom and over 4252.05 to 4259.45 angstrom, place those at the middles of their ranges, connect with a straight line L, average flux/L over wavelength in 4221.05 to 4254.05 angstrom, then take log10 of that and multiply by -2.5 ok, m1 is 0.04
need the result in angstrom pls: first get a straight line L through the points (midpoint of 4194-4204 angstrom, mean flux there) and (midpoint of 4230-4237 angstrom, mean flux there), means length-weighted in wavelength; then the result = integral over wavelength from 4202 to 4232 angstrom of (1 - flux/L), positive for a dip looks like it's 0.8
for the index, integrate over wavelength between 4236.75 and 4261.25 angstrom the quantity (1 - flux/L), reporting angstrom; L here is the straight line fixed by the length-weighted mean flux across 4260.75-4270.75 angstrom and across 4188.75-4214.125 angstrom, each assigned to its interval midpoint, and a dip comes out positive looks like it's 1.48 angstrom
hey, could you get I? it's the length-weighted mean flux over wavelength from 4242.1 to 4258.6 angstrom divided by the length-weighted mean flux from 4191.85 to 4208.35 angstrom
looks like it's 0.89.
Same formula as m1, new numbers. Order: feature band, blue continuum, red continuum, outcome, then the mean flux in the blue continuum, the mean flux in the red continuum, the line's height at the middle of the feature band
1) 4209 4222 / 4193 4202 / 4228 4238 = -0.03 mag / 8.23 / 7.77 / 8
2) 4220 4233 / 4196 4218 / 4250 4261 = 0.06 mag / 8.22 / 6.98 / 7.72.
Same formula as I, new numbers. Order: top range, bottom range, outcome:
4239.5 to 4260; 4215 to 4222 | 0.85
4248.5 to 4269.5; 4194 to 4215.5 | 0.91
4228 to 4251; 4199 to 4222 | 0.94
